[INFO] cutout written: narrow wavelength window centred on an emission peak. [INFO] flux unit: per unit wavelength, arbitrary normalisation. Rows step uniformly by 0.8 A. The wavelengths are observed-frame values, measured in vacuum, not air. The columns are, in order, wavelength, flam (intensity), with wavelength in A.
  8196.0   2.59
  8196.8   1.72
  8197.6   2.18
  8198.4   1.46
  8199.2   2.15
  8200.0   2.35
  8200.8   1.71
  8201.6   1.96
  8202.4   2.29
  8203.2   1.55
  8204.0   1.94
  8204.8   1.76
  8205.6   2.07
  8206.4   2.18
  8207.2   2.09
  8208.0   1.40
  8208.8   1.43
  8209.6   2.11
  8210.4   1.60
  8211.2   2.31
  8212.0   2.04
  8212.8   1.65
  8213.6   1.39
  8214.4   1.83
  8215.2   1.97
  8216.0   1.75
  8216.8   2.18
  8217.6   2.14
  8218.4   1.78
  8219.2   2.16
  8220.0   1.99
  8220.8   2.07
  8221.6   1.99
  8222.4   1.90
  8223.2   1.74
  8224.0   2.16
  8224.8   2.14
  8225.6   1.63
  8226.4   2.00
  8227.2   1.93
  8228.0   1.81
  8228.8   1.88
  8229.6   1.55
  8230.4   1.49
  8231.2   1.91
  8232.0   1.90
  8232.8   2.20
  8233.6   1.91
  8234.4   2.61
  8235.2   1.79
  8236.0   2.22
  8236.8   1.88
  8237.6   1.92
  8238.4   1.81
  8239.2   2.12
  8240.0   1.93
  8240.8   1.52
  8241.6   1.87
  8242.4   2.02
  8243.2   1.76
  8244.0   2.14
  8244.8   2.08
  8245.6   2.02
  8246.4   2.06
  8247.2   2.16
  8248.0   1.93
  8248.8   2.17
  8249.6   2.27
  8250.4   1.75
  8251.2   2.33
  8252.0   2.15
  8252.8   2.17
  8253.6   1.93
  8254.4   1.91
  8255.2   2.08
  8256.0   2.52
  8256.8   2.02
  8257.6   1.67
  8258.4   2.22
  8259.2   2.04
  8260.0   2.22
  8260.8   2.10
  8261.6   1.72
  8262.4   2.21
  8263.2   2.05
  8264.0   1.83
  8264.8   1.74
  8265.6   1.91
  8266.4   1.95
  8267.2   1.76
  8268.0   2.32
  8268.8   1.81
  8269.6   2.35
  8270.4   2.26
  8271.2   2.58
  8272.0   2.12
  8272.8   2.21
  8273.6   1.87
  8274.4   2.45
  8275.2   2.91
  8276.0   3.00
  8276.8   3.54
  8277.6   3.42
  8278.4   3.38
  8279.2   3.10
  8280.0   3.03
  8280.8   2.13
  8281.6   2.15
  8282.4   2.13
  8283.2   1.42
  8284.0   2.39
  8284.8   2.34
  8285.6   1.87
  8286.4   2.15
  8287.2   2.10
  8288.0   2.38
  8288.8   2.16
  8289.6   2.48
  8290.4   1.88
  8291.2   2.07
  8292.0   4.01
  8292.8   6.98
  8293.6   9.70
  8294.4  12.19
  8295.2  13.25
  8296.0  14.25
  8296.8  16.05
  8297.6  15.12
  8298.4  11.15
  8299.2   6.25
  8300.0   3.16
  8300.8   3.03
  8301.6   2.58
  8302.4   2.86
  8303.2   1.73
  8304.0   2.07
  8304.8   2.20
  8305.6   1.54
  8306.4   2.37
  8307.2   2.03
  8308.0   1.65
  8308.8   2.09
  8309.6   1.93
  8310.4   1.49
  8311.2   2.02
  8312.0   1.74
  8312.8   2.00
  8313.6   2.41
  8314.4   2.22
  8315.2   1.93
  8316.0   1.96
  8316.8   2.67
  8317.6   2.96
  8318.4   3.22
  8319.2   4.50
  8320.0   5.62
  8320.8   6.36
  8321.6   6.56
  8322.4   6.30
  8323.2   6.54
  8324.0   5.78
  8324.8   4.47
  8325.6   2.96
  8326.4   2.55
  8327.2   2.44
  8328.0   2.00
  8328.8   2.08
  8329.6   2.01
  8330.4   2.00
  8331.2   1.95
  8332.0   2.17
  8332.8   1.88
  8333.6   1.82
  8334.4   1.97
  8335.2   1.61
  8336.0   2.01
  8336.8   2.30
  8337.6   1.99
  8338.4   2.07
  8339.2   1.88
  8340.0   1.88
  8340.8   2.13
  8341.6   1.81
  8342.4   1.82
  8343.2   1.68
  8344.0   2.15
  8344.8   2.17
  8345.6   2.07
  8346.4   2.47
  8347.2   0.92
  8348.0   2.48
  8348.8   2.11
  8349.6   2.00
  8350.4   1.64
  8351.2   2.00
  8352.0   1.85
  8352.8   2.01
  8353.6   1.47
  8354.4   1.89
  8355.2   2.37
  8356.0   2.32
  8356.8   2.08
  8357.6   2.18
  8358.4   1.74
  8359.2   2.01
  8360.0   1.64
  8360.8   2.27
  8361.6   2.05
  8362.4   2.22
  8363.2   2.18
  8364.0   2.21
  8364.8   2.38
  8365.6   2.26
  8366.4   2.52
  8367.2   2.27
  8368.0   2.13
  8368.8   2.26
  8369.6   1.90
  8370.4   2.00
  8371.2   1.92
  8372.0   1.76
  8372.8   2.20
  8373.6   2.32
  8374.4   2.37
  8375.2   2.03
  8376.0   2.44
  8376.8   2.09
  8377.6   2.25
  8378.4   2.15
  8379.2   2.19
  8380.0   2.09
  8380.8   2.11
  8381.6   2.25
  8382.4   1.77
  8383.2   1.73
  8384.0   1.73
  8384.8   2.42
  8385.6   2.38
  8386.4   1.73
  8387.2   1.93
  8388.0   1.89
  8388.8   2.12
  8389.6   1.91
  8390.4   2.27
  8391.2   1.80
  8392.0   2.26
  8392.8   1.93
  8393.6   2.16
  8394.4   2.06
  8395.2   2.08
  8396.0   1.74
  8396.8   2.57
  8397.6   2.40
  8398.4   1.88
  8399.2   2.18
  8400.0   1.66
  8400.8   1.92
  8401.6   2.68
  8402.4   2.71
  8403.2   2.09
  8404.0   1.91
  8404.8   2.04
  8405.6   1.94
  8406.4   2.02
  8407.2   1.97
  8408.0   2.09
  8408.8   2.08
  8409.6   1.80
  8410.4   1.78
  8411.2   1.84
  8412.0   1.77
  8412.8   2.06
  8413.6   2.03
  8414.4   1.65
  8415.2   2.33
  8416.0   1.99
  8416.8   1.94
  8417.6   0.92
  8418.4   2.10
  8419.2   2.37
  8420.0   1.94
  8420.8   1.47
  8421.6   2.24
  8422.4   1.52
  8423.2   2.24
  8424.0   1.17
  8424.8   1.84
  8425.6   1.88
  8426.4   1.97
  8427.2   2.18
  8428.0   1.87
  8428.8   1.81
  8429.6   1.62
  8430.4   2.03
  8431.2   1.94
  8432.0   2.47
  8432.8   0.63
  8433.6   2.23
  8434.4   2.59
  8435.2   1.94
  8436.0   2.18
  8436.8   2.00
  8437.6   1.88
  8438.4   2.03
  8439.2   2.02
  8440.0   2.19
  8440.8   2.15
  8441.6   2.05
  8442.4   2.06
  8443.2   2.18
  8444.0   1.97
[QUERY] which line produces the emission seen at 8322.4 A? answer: [N II]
